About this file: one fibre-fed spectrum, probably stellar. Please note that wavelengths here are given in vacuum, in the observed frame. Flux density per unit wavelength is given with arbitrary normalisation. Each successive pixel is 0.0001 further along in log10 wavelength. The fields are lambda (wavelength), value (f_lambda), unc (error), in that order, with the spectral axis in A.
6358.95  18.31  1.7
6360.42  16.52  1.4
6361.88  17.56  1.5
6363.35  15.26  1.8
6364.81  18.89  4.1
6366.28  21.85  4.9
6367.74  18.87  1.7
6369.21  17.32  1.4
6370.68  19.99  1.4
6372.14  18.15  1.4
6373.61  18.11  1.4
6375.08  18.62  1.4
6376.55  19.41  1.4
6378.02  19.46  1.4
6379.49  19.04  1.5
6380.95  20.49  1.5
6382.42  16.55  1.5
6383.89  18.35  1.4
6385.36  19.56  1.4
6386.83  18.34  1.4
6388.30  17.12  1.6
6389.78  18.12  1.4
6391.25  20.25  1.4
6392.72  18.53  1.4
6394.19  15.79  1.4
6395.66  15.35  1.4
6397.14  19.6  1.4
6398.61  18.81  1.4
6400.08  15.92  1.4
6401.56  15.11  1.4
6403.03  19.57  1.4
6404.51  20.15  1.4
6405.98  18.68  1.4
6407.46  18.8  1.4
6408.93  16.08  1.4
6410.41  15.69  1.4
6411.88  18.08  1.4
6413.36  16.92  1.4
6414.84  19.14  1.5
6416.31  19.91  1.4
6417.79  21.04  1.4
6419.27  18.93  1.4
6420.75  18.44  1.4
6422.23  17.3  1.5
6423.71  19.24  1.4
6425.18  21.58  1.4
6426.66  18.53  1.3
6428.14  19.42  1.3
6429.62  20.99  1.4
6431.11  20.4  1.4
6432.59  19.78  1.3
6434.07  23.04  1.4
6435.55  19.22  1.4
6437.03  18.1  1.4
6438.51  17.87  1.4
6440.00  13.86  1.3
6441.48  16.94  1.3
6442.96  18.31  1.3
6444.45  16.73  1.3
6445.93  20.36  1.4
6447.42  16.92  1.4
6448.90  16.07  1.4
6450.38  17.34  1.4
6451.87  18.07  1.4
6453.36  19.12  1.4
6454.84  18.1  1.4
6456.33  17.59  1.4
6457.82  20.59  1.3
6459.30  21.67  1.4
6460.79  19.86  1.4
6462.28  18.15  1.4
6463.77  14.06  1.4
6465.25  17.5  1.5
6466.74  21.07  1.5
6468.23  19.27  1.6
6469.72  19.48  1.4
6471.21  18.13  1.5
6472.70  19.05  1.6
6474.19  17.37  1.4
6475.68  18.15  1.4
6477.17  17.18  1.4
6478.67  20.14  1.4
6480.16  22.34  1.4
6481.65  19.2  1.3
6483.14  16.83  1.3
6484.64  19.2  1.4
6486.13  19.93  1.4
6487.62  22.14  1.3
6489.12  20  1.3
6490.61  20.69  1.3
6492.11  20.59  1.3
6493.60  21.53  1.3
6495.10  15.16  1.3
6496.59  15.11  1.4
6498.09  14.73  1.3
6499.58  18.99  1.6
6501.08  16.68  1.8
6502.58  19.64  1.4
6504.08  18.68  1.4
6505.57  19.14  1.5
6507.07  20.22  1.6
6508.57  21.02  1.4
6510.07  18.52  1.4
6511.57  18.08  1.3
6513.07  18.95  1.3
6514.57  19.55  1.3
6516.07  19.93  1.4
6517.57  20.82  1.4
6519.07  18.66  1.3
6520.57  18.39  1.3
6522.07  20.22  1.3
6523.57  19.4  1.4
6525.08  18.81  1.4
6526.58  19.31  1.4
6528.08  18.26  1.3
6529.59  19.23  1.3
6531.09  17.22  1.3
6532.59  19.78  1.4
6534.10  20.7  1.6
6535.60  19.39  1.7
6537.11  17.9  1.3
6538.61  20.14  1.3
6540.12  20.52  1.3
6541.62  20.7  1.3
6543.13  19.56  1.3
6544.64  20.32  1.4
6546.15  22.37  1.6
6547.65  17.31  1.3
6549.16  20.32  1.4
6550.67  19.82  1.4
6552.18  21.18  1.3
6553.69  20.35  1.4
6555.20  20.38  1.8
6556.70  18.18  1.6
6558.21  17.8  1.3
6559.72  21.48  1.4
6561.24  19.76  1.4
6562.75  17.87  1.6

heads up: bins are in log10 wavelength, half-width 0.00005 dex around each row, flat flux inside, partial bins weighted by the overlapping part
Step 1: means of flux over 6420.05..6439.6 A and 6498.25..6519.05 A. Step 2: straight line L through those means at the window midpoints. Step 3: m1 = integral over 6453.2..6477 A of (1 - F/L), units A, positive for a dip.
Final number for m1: 0.8 A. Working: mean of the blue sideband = 19.4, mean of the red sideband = 19.1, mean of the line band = 18.7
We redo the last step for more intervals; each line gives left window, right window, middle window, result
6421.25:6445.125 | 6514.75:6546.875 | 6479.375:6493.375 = -0.7 A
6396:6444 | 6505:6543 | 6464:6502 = 0.6 A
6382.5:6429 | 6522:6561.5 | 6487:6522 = 0.5 A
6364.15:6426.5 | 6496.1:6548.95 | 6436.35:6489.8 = 0.9 A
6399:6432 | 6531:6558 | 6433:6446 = 0.5 A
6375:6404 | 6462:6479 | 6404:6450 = -0.9 A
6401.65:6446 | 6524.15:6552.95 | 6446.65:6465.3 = 0.8 A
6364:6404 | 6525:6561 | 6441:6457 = 1.0 A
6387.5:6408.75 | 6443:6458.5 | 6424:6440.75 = -1.2 A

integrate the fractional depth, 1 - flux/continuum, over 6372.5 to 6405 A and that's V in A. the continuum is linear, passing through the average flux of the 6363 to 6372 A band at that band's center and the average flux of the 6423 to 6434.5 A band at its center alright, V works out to 1.8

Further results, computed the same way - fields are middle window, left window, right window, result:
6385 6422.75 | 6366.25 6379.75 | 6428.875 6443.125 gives 1.57 A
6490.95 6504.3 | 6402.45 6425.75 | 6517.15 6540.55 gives 0.80 A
